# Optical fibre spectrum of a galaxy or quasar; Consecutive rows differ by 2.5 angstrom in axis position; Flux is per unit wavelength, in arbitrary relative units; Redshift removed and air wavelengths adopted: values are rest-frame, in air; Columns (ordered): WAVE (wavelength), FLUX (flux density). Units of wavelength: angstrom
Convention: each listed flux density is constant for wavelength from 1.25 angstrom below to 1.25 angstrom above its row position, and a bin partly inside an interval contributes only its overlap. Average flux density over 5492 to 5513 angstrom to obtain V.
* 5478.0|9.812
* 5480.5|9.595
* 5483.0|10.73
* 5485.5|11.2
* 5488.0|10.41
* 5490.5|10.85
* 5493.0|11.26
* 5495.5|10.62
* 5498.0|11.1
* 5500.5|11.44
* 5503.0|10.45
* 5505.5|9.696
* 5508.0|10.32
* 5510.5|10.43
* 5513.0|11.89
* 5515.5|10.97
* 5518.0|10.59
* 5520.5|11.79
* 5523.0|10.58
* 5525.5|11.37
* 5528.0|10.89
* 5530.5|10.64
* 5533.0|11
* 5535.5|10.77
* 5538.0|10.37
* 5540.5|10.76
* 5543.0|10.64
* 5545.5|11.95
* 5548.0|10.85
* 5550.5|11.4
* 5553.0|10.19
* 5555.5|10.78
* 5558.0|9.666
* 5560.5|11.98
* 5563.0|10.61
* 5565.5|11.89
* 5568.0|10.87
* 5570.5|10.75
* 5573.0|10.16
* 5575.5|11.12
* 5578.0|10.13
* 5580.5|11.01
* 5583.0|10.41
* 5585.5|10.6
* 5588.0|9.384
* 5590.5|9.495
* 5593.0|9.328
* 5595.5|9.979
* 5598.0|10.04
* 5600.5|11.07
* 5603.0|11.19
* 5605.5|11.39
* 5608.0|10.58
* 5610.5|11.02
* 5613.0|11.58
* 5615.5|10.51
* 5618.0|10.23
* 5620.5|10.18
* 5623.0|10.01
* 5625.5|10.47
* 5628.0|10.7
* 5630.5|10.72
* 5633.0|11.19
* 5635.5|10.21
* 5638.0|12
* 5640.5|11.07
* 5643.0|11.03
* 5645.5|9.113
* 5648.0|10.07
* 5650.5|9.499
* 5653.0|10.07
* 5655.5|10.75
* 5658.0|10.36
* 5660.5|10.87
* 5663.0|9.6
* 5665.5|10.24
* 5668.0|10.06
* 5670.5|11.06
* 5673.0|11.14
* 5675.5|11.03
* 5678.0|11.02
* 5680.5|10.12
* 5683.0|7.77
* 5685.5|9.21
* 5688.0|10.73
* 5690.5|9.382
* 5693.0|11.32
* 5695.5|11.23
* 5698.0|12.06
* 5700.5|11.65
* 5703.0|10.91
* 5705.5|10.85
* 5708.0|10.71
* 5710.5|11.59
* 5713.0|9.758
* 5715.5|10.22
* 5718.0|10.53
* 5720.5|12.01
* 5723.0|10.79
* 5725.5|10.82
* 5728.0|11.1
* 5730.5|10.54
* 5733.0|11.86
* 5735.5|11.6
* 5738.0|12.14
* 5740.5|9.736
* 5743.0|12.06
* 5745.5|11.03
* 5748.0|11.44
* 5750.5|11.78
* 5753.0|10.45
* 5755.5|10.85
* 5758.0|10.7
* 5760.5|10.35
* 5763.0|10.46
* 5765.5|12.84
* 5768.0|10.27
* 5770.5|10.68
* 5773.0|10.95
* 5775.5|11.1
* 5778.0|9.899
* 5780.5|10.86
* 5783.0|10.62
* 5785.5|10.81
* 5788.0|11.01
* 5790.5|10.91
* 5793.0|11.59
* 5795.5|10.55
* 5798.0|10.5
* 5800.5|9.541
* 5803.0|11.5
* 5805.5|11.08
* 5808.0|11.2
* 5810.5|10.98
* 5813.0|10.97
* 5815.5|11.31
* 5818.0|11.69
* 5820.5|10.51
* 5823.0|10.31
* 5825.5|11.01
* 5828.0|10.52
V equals 10.7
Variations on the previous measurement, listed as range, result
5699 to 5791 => 11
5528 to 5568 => 10.9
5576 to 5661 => 10.5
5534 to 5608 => 10.6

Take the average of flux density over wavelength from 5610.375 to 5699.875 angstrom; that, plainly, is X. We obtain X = 10.5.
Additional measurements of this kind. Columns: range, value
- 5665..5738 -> 10.8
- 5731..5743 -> 11.4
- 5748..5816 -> 10.9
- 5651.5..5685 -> 10.3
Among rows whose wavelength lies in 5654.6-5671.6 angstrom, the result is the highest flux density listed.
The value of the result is 11.06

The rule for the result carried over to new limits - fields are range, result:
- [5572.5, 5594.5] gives 11.12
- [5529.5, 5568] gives 11.98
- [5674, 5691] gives 11.03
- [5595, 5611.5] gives 11.39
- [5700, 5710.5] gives 11.65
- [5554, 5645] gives 12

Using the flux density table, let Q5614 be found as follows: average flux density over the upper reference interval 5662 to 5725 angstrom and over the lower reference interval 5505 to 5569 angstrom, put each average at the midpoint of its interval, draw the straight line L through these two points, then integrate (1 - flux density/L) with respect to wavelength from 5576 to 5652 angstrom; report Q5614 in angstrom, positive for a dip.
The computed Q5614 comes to 1.9 angstrom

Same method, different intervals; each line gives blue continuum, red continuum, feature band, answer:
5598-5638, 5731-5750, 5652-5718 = 3.4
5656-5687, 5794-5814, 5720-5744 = -1.7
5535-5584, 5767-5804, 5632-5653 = 0.6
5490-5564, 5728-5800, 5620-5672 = 2.2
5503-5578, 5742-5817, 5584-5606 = 1.3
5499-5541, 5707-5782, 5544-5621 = 1.4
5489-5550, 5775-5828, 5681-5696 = 1.3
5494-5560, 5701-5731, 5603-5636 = 0.4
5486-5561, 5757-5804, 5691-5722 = -0.6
